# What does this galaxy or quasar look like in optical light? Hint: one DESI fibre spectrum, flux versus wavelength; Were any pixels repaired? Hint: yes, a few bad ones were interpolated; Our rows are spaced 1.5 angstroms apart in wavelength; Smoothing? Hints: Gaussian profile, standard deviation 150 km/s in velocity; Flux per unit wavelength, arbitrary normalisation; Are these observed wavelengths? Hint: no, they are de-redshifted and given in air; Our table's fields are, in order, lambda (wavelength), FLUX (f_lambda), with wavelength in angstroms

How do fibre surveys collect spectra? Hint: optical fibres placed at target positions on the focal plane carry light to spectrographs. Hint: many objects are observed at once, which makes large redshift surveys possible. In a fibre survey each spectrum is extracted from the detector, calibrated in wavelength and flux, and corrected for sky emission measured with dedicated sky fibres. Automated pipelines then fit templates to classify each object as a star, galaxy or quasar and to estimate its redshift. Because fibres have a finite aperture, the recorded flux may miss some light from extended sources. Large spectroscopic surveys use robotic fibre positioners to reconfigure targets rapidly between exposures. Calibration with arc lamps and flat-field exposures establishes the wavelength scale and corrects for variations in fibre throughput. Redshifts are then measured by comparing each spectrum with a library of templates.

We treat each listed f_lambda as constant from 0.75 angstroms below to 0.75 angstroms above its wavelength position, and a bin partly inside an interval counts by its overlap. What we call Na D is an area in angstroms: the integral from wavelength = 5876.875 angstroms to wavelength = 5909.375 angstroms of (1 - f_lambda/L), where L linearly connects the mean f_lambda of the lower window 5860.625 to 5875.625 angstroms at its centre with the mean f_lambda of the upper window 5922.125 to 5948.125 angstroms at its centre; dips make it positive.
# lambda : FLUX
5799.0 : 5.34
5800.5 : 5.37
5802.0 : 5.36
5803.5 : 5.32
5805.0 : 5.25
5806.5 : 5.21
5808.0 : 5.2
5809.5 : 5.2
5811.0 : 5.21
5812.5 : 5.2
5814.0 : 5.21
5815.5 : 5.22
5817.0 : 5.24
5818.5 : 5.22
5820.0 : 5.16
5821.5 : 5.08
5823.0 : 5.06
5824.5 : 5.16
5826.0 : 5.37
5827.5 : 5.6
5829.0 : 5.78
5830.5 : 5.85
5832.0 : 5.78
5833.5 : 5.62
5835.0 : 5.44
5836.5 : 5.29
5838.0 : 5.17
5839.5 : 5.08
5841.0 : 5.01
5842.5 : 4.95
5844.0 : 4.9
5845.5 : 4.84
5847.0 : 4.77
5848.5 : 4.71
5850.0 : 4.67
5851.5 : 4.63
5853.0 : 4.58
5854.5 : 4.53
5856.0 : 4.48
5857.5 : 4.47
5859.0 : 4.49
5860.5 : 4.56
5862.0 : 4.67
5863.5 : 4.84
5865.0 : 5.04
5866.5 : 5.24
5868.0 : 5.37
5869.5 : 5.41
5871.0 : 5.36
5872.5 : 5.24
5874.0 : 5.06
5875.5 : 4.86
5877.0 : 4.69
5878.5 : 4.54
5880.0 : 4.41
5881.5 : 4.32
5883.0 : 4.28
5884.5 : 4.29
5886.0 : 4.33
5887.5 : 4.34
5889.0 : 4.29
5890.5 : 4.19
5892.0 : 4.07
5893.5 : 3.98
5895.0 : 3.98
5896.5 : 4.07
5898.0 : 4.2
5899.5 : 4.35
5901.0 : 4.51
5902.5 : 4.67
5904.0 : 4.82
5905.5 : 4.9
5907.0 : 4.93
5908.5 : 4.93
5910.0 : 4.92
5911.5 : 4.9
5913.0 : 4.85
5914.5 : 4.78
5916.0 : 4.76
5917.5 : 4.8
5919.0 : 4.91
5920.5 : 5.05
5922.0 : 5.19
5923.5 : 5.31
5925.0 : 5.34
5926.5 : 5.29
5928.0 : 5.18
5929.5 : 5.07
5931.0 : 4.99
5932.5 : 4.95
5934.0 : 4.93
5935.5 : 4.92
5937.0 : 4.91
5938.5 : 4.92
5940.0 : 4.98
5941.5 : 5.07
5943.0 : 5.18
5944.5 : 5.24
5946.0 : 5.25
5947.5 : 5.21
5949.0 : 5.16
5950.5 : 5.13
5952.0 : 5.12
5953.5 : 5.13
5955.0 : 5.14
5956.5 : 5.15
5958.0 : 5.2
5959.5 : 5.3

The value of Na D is 4.4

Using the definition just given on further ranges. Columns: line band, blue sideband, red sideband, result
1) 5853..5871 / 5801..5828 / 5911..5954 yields 1.1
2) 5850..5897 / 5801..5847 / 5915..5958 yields 5.2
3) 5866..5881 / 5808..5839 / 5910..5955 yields 0.6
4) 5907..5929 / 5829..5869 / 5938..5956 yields 0.3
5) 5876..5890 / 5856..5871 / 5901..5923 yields 1.4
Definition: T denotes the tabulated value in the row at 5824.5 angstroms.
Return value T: 5.16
